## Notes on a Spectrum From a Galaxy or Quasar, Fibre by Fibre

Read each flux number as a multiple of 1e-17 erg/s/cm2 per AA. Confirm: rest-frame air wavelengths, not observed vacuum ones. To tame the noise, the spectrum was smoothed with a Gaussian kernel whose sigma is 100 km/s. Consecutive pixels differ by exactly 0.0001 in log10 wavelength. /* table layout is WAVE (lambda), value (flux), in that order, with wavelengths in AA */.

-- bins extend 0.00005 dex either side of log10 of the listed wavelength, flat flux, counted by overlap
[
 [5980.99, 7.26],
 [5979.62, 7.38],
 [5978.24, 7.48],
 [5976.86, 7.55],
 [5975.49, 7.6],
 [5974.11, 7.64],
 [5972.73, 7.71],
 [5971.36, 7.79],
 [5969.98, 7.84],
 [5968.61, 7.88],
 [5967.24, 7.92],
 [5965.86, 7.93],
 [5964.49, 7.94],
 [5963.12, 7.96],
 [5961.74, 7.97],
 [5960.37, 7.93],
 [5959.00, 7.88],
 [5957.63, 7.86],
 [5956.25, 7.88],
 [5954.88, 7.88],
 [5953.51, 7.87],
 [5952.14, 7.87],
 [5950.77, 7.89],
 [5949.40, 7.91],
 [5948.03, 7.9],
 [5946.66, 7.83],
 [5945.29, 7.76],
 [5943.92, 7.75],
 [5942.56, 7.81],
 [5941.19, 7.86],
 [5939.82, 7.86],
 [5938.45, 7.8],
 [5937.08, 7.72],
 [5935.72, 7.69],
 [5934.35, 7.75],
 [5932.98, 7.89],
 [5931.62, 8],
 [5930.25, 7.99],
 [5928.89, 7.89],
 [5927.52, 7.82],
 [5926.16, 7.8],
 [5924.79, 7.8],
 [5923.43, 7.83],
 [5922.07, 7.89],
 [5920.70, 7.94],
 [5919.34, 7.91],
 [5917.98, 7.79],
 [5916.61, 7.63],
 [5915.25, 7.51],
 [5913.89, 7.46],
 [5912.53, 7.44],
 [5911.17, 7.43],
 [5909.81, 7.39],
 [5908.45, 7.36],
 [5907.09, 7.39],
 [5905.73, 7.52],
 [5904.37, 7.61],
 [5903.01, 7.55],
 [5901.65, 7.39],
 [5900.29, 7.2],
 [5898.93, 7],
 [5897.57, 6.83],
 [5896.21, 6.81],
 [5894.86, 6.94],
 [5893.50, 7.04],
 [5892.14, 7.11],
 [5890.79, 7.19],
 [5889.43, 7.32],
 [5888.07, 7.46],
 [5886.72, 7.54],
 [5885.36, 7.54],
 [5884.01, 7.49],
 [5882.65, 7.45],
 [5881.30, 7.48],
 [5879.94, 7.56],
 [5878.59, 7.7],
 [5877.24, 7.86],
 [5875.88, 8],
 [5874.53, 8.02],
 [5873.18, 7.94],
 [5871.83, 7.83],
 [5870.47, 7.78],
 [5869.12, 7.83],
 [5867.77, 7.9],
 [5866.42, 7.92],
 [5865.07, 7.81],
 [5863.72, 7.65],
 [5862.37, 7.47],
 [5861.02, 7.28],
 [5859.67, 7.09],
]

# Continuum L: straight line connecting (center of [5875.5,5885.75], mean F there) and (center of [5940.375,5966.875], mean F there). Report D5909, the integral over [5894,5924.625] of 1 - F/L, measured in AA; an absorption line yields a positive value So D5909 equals 1.09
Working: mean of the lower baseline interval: 7.63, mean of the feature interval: 7.45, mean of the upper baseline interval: 7.88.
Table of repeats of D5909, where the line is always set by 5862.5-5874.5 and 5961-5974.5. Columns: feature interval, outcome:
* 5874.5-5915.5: 2.3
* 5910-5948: 0.4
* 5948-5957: 0.0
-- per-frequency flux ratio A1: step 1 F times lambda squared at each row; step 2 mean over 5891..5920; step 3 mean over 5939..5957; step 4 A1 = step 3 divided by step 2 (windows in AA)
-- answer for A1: 1.08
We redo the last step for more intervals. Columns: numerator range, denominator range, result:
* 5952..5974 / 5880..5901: 1.12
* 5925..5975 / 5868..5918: 1.07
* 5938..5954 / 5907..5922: 1.04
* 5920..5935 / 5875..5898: 1.08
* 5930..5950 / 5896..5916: 1.08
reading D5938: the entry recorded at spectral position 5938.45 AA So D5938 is 7.8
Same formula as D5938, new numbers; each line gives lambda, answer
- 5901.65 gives 7.39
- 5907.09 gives 7.39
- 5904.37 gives 7.61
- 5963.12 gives 7.96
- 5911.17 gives 7.43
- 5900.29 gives 7.2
